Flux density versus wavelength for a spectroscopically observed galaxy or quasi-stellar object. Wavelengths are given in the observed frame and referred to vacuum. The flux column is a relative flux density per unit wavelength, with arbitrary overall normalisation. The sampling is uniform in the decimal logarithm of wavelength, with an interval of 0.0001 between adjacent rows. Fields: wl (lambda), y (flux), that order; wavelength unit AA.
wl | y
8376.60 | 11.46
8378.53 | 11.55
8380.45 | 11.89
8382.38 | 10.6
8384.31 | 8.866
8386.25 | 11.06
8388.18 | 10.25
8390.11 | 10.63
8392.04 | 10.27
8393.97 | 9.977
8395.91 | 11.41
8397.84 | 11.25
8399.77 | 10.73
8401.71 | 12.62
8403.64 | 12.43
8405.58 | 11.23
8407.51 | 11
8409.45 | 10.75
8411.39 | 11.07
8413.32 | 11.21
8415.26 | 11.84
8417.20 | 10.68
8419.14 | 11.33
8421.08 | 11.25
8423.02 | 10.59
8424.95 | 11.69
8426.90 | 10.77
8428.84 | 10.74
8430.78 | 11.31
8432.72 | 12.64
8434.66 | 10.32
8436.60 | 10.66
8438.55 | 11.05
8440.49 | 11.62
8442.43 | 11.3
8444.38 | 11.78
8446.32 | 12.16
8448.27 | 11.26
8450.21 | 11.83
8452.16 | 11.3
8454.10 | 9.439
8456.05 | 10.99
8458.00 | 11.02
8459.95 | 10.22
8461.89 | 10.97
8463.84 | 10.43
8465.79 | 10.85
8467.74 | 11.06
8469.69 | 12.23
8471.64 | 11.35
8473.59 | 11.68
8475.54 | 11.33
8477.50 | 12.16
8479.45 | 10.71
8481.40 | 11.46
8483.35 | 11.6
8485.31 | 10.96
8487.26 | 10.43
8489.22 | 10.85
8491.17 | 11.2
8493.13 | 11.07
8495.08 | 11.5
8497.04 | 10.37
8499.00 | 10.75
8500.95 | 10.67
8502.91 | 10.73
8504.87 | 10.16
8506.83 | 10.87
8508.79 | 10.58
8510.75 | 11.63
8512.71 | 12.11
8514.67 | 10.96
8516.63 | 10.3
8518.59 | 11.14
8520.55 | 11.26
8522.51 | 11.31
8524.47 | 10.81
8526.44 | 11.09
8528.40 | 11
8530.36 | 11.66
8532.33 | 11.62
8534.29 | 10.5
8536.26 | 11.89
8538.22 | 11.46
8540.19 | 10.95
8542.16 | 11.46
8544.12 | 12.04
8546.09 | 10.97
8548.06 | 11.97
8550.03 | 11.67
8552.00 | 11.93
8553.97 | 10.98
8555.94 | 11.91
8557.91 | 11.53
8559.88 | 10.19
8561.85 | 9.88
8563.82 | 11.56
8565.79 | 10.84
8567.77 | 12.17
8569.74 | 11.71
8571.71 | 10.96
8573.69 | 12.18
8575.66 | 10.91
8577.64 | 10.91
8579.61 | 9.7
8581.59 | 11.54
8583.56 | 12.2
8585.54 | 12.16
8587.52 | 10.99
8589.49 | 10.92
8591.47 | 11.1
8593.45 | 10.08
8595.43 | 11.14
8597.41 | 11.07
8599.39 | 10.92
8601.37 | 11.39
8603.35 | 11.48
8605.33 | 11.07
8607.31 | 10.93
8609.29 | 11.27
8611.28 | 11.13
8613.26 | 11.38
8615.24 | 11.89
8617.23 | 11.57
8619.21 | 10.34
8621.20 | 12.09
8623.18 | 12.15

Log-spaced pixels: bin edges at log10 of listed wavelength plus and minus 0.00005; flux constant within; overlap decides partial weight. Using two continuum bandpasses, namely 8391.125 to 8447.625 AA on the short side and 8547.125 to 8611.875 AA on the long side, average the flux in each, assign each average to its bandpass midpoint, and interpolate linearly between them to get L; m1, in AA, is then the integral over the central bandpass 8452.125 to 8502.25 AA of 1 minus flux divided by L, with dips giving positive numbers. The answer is 0.9 AA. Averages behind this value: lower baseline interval 11.2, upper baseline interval 11.2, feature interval 11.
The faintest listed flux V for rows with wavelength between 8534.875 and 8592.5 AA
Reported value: 9.7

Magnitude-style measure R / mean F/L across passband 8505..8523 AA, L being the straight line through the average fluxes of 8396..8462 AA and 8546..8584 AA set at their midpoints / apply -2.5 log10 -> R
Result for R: 0.02 mag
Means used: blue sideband 11.2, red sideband 11.3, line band 11.1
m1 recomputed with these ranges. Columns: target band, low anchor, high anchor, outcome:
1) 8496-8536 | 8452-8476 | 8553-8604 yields 0.3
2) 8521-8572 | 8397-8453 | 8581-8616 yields -0.2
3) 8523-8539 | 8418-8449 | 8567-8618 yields 0.0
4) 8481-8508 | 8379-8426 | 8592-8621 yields 0.5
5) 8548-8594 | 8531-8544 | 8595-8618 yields 0.3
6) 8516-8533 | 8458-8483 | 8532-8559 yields 0.4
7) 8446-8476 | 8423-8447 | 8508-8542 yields 0.4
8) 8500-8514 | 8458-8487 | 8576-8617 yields 0.3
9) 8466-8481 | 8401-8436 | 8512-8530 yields -0.4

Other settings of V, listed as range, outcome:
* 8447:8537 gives 9.439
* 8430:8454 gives 10.32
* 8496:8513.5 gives 10.16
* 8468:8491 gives 10.43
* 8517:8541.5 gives 10.5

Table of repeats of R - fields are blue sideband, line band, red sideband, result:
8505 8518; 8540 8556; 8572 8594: -0.04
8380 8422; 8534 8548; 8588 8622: -0.03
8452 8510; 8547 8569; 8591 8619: -0.02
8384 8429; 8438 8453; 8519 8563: -0.04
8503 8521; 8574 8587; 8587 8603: -0.03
